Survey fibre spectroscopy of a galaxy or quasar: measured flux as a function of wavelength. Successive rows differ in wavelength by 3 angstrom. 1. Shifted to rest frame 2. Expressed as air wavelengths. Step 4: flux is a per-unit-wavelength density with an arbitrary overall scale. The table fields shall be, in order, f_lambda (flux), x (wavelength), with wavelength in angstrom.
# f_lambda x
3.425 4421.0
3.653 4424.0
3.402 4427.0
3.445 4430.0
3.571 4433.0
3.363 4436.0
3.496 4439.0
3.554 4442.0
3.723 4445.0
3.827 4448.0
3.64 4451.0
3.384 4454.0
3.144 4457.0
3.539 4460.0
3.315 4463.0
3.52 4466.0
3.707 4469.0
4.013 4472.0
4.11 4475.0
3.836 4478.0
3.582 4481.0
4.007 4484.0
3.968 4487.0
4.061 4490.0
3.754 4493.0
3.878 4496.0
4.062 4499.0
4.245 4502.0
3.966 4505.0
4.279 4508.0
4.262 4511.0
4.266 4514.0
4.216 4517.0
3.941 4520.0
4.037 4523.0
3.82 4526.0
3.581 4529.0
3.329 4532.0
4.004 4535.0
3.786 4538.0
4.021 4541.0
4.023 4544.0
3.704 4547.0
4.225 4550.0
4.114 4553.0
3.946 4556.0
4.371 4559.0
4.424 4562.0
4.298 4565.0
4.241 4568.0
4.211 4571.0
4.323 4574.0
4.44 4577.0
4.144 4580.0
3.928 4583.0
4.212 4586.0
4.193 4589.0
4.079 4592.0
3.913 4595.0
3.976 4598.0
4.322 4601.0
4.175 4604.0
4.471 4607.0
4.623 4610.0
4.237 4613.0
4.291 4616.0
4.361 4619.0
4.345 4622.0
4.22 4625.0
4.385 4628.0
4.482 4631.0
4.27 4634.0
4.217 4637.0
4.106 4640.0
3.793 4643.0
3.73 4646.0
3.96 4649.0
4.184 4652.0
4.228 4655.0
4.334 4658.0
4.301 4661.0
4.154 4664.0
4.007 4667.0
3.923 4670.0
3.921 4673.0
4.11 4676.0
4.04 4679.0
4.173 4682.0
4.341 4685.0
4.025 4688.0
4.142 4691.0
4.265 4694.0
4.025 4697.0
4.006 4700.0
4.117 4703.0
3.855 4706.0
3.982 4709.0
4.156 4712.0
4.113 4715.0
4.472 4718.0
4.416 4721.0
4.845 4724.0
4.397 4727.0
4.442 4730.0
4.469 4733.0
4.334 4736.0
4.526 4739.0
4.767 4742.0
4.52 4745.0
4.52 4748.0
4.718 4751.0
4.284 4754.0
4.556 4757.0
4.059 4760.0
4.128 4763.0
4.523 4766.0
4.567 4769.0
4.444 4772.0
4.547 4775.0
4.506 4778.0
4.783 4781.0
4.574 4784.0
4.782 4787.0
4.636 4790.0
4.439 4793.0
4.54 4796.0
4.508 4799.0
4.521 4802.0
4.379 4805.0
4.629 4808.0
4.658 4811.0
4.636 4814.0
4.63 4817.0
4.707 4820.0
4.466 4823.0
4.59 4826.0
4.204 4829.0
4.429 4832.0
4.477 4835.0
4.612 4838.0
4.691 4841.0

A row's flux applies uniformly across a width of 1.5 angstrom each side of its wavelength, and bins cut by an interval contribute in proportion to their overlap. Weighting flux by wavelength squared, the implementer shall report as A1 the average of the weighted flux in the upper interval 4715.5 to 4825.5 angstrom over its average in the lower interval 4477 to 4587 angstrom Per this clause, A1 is 1.2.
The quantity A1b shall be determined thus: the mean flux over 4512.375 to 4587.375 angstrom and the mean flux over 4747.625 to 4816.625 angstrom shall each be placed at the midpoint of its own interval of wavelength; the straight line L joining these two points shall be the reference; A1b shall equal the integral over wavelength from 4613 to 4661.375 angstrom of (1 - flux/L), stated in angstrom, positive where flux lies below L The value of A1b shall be 0.4 angstrom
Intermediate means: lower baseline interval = 4.06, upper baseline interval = 4.52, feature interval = 4.2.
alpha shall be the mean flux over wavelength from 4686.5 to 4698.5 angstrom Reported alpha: 4.11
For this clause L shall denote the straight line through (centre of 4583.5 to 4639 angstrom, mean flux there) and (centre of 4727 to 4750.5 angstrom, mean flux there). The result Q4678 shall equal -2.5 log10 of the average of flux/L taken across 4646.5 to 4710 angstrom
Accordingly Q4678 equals 0.08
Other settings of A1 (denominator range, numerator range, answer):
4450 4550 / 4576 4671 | 1.15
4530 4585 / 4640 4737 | 1.08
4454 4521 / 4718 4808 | 1.31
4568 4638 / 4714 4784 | 1.12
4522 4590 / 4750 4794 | 1.22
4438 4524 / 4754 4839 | 1.35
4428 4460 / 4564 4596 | 1.26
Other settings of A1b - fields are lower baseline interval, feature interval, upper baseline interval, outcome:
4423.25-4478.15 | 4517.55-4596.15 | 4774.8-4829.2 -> -3.40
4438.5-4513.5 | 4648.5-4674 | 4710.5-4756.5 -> 0.95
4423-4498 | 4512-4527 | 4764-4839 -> -1.00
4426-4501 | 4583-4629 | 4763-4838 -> -2.22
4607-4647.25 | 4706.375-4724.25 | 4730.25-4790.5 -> 0.63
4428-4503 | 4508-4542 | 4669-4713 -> -1.31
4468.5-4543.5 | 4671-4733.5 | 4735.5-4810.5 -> 2.42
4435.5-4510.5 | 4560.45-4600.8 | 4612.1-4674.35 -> -1.70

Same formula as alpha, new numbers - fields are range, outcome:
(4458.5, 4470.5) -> 3.52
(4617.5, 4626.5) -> 4.31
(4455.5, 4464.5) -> 3.33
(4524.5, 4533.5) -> 3.58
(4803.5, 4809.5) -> 4.5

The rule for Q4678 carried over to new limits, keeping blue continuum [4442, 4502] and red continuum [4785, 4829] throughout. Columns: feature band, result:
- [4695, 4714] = 0.07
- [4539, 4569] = -0.05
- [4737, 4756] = -0.03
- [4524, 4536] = 0.06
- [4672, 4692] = 0.04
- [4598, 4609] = -0.06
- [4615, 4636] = -0.05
